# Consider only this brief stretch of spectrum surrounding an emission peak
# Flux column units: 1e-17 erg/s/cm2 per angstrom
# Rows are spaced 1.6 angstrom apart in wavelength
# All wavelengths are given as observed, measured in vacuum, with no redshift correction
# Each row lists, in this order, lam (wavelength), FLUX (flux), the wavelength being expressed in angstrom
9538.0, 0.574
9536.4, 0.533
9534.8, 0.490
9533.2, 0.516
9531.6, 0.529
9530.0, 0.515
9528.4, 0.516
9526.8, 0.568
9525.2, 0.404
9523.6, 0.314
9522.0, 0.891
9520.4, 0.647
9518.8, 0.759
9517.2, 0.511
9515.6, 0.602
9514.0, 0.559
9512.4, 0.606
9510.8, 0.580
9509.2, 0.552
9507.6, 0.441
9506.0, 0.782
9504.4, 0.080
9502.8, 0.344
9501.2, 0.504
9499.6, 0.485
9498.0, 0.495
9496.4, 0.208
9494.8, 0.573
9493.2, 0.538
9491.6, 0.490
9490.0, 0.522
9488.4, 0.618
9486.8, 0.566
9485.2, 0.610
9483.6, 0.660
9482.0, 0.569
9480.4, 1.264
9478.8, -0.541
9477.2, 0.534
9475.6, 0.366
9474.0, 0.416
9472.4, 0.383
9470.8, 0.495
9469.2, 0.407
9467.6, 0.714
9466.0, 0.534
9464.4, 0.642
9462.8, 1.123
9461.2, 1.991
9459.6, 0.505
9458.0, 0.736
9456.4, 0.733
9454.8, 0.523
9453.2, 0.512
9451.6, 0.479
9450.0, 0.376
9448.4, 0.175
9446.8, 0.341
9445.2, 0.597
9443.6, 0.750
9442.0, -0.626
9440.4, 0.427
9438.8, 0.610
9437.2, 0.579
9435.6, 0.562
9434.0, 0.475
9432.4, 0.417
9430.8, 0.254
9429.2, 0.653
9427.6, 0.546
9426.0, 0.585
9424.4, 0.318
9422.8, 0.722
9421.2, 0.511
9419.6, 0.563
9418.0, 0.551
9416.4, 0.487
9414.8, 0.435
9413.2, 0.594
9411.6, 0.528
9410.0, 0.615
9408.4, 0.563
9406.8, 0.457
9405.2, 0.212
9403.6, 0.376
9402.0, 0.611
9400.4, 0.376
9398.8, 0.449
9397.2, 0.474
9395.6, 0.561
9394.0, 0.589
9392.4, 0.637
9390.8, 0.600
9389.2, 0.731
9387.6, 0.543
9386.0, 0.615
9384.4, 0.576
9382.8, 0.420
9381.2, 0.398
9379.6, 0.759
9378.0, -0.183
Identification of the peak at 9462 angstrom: Mg II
